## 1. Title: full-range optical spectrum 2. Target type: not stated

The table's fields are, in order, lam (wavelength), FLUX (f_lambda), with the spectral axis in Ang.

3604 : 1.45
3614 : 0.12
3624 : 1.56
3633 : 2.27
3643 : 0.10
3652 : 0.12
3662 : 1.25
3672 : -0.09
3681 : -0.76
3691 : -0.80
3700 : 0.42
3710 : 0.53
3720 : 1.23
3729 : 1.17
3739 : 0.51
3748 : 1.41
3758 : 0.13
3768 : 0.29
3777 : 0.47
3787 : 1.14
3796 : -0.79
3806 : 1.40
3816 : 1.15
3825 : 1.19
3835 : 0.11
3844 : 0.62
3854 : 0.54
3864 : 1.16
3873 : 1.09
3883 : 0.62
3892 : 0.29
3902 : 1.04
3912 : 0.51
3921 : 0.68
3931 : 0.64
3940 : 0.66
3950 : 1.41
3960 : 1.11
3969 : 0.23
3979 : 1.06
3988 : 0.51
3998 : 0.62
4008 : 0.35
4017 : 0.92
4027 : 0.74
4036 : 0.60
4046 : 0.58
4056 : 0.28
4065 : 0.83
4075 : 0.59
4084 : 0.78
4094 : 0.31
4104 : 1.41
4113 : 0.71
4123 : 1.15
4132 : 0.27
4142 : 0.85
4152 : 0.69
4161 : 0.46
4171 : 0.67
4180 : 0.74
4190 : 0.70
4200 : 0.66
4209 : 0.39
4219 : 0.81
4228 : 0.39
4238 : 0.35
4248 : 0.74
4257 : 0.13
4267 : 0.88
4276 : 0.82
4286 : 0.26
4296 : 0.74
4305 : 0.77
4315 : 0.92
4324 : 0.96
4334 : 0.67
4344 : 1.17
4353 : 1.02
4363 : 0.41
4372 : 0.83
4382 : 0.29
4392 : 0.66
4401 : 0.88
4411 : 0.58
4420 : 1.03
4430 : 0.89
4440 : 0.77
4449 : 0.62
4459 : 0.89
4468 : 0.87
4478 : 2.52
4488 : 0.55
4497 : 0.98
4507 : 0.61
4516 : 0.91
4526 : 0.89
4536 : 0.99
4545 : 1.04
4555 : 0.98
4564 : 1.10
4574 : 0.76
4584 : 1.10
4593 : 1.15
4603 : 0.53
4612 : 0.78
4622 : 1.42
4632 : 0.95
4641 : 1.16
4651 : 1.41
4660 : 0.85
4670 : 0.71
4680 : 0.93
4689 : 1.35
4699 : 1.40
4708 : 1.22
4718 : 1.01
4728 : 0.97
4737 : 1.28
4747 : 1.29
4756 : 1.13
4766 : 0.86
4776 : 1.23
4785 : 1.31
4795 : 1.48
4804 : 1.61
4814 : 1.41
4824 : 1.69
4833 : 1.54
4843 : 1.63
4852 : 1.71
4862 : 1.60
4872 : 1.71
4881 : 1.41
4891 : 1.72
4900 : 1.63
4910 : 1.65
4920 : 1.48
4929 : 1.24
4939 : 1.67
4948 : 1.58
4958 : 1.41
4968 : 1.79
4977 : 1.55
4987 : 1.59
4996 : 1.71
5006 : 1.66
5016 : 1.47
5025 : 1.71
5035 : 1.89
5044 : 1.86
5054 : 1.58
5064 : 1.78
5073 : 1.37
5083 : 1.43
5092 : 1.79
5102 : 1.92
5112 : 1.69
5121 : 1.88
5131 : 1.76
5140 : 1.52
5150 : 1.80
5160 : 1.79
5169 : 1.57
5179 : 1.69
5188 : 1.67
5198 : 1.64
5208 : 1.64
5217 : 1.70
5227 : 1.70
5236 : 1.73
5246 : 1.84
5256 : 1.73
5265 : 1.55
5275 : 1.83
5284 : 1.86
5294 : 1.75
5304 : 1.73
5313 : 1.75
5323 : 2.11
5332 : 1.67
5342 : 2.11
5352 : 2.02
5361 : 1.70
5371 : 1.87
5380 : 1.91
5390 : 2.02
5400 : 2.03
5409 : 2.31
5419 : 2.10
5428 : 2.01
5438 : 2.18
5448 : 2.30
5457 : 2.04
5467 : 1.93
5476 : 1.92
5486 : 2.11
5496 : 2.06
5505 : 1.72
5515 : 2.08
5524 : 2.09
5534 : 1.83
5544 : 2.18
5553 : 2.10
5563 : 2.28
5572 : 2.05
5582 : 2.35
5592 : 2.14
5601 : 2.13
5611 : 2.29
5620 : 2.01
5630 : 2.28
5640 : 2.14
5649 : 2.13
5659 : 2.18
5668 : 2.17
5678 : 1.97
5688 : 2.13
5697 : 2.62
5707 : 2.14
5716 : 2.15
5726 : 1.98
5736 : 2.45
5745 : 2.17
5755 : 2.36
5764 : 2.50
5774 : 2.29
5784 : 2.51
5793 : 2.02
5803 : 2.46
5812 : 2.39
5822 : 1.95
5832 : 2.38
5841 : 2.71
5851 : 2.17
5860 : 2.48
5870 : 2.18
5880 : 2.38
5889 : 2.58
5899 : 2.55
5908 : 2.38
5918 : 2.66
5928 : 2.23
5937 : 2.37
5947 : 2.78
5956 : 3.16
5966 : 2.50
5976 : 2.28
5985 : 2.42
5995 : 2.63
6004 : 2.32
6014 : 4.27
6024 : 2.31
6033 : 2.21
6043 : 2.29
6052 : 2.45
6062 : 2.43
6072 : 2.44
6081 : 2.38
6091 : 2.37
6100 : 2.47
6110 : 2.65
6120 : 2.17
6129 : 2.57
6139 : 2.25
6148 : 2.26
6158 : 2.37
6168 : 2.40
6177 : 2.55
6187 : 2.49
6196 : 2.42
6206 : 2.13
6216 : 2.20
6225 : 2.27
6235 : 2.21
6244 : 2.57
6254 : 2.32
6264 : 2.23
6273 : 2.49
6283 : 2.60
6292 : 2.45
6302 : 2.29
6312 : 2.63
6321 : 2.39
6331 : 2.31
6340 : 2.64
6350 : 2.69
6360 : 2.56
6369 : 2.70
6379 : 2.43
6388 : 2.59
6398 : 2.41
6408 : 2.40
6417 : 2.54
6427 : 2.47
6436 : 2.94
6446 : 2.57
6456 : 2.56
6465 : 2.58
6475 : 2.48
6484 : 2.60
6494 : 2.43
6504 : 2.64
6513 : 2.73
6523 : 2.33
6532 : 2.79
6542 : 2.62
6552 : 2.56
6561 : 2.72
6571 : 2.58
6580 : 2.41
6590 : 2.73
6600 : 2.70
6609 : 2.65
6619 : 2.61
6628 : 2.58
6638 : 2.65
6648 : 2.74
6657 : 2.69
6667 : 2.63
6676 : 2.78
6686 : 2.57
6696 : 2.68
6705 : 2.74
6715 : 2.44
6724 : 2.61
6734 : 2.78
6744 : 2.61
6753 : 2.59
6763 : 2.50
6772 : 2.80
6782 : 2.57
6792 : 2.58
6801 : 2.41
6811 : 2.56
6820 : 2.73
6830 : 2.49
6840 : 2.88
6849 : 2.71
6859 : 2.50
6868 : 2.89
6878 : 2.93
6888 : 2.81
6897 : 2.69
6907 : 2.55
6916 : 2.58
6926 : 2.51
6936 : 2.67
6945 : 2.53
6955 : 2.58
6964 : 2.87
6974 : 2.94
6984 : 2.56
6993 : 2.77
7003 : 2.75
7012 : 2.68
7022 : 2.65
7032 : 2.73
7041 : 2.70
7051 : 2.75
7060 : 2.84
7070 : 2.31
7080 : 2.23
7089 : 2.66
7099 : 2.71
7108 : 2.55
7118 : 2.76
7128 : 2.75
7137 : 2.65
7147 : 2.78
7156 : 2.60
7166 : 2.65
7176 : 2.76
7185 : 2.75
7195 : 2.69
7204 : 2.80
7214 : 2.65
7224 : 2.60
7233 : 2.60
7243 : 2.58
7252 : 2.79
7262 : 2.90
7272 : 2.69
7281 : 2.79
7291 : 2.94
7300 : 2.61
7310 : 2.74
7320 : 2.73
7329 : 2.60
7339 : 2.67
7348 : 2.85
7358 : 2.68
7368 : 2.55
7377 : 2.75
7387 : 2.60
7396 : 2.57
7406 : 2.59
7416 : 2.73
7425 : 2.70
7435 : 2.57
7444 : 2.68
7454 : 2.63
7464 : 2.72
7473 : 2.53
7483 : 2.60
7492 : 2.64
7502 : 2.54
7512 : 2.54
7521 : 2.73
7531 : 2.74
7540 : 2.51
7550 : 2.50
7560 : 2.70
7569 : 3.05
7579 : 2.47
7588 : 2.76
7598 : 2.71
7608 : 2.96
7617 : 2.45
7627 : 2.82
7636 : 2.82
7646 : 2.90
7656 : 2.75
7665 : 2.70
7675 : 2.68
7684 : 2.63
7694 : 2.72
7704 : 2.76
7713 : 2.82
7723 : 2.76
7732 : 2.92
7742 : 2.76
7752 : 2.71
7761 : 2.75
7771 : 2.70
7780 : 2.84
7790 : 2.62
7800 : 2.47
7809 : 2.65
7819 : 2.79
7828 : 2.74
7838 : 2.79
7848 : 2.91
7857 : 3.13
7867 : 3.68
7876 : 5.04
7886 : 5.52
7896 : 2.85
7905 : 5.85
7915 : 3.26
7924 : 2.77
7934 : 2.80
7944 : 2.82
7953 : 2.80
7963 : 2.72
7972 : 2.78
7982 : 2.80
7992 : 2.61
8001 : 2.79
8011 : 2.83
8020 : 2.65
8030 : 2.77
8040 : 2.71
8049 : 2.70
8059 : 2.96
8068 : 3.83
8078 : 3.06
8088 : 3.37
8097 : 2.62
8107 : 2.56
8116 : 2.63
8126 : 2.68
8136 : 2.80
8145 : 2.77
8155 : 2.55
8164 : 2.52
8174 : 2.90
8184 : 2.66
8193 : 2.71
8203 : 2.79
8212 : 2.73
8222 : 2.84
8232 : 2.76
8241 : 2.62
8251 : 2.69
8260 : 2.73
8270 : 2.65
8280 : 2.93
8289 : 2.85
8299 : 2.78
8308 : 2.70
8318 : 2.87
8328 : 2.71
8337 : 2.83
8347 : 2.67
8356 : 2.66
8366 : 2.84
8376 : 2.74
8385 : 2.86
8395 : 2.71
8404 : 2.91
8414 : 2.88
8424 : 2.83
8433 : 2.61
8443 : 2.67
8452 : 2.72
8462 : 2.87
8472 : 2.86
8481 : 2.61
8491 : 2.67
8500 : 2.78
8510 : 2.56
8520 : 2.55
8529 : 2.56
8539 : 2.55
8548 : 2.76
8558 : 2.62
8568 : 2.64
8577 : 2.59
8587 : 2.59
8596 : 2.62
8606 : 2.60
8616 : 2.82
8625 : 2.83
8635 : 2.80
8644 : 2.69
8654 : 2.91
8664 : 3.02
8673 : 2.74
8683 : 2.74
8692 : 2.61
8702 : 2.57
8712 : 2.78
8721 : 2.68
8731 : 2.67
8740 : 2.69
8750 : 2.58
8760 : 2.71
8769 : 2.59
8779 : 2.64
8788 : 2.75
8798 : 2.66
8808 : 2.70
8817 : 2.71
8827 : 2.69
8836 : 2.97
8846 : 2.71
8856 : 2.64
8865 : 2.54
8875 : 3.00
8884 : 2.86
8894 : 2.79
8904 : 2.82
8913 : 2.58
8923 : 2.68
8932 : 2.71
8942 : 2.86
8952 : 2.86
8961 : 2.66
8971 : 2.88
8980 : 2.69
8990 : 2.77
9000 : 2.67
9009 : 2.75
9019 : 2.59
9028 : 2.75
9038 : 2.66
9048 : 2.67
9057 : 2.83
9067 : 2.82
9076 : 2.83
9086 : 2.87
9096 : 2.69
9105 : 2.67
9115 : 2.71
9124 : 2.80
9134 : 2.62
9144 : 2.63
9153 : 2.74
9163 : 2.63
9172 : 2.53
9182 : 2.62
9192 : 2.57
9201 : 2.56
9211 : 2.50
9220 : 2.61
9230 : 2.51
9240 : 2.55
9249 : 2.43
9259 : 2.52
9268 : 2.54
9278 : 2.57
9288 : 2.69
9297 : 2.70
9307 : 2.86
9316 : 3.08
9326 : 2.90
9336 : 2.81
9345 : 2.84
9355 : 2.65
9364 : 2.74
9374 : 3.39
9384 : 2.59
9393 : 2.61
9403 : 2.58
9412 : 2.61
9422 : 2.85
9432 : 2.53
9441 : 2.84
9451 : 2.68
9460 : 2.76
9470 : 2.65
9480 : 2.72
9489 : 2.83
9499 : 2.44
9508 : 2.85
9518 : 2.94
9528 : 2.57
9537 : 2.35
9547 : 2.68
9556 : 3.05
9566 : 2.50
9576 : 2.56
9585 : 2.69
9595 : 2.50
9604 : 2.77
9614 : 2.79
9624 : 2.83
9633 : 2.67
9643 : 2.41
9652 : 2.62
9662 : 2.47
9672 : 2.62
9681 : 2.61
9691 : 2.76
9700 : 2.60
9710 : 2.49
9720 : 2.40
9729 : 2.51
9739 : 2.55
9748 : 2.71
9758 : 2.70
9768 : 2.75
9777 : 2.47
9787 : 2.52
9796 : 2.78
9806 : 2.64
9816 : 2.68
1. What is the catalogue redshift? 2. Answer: 0.20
